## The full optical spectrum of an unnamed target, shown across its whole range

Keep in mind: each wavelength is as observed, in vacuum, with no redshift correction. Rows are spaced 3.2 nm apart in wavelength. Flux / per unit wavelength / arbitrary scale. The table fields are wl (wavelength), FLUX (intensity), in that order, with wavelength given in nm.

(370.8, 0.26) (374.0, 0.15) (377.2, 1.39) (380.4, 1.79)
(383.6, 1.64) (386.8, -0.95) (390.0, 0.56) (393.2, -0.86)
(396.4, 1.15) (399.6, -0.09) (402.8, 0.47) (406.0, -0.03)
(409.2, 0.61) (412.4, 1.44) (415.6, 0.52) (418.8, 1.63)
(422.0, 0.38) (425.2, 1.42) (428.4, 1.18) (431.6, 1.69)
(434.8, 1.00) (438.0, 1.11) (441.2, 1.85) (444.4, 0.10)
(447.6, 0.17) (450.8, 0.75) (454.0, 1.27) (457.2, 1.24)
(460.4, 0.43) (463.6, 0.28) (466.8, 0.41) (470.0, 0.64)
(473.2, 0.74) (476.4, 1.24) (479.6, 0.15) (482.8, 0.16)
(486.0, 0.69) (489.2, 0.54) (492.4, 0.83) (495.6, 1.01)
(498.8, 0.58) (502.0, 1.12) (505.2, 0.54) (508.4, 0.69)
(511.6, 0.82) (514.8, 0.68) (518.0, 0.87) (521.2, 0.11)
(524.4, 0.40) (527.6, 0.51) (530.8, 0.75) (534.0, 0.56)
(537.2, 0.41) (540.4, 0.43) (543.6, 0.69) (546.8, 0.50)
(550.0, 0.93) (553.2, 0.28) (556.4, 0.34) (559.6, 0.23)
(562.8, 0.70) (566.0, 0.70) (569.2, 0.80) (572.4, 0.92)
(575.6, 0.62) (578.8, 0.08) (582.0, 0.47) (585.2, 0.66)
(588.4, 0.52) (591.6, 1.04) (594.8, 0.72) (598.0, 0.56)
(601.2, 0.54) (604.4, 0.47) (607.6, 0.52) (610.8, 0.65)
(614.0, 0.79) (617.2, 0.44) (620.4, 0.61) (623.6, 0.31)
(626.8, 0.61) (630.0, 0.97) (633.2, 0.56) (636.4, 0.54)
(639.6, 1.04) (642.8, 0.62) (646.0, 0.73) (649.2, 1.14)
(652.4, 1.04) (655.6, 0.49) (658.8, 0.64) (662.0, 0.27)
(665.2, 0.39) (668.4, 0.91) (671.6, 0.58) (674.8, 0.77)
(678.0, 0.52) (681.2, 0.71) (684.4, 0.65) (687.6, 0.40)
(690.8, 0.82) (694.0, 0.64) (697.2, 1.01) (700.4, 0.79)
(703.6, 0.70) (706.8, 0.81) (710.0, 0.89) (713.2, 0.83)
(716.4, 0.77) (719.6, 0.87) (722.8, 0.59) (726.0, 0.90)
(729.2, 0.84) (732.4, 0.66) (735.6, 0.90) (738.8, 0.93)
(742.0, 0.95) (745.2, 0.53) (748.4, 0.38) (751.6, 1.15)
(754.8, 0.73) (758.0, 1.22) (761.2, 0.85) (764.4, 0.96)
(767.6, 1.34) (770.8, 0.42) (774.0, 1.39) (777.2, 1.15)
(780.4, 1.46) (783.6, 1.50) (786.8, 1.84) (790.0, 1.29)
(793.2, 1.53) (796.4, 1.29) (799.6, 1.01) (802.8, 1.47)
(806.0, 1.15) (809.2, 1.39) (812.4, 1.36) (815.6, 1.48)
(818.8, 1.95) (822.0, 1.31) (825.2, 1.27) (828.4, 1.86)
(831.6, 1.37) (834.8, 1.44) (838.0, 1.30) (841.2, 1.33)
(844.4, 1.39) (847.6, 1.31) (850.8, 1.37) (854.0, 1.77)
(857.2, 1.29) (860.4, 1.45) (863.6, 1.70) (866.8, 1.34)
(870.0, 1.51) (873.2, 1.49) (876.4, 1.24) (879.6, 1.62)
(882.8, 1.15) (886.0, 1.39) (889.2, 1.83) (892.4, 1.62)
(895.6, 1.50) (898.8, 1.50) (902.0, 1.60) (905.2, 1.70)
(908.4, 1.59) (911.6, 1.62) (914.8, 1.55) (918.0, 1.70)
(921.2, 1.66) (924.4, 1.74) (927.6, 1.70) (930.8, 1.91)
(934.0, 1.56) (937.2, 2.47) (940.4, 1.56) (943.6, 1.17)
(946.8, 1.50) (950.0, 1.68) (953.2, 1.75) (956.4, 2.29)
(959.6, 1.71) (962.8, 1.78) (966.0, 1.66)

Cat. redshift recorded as 0.943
